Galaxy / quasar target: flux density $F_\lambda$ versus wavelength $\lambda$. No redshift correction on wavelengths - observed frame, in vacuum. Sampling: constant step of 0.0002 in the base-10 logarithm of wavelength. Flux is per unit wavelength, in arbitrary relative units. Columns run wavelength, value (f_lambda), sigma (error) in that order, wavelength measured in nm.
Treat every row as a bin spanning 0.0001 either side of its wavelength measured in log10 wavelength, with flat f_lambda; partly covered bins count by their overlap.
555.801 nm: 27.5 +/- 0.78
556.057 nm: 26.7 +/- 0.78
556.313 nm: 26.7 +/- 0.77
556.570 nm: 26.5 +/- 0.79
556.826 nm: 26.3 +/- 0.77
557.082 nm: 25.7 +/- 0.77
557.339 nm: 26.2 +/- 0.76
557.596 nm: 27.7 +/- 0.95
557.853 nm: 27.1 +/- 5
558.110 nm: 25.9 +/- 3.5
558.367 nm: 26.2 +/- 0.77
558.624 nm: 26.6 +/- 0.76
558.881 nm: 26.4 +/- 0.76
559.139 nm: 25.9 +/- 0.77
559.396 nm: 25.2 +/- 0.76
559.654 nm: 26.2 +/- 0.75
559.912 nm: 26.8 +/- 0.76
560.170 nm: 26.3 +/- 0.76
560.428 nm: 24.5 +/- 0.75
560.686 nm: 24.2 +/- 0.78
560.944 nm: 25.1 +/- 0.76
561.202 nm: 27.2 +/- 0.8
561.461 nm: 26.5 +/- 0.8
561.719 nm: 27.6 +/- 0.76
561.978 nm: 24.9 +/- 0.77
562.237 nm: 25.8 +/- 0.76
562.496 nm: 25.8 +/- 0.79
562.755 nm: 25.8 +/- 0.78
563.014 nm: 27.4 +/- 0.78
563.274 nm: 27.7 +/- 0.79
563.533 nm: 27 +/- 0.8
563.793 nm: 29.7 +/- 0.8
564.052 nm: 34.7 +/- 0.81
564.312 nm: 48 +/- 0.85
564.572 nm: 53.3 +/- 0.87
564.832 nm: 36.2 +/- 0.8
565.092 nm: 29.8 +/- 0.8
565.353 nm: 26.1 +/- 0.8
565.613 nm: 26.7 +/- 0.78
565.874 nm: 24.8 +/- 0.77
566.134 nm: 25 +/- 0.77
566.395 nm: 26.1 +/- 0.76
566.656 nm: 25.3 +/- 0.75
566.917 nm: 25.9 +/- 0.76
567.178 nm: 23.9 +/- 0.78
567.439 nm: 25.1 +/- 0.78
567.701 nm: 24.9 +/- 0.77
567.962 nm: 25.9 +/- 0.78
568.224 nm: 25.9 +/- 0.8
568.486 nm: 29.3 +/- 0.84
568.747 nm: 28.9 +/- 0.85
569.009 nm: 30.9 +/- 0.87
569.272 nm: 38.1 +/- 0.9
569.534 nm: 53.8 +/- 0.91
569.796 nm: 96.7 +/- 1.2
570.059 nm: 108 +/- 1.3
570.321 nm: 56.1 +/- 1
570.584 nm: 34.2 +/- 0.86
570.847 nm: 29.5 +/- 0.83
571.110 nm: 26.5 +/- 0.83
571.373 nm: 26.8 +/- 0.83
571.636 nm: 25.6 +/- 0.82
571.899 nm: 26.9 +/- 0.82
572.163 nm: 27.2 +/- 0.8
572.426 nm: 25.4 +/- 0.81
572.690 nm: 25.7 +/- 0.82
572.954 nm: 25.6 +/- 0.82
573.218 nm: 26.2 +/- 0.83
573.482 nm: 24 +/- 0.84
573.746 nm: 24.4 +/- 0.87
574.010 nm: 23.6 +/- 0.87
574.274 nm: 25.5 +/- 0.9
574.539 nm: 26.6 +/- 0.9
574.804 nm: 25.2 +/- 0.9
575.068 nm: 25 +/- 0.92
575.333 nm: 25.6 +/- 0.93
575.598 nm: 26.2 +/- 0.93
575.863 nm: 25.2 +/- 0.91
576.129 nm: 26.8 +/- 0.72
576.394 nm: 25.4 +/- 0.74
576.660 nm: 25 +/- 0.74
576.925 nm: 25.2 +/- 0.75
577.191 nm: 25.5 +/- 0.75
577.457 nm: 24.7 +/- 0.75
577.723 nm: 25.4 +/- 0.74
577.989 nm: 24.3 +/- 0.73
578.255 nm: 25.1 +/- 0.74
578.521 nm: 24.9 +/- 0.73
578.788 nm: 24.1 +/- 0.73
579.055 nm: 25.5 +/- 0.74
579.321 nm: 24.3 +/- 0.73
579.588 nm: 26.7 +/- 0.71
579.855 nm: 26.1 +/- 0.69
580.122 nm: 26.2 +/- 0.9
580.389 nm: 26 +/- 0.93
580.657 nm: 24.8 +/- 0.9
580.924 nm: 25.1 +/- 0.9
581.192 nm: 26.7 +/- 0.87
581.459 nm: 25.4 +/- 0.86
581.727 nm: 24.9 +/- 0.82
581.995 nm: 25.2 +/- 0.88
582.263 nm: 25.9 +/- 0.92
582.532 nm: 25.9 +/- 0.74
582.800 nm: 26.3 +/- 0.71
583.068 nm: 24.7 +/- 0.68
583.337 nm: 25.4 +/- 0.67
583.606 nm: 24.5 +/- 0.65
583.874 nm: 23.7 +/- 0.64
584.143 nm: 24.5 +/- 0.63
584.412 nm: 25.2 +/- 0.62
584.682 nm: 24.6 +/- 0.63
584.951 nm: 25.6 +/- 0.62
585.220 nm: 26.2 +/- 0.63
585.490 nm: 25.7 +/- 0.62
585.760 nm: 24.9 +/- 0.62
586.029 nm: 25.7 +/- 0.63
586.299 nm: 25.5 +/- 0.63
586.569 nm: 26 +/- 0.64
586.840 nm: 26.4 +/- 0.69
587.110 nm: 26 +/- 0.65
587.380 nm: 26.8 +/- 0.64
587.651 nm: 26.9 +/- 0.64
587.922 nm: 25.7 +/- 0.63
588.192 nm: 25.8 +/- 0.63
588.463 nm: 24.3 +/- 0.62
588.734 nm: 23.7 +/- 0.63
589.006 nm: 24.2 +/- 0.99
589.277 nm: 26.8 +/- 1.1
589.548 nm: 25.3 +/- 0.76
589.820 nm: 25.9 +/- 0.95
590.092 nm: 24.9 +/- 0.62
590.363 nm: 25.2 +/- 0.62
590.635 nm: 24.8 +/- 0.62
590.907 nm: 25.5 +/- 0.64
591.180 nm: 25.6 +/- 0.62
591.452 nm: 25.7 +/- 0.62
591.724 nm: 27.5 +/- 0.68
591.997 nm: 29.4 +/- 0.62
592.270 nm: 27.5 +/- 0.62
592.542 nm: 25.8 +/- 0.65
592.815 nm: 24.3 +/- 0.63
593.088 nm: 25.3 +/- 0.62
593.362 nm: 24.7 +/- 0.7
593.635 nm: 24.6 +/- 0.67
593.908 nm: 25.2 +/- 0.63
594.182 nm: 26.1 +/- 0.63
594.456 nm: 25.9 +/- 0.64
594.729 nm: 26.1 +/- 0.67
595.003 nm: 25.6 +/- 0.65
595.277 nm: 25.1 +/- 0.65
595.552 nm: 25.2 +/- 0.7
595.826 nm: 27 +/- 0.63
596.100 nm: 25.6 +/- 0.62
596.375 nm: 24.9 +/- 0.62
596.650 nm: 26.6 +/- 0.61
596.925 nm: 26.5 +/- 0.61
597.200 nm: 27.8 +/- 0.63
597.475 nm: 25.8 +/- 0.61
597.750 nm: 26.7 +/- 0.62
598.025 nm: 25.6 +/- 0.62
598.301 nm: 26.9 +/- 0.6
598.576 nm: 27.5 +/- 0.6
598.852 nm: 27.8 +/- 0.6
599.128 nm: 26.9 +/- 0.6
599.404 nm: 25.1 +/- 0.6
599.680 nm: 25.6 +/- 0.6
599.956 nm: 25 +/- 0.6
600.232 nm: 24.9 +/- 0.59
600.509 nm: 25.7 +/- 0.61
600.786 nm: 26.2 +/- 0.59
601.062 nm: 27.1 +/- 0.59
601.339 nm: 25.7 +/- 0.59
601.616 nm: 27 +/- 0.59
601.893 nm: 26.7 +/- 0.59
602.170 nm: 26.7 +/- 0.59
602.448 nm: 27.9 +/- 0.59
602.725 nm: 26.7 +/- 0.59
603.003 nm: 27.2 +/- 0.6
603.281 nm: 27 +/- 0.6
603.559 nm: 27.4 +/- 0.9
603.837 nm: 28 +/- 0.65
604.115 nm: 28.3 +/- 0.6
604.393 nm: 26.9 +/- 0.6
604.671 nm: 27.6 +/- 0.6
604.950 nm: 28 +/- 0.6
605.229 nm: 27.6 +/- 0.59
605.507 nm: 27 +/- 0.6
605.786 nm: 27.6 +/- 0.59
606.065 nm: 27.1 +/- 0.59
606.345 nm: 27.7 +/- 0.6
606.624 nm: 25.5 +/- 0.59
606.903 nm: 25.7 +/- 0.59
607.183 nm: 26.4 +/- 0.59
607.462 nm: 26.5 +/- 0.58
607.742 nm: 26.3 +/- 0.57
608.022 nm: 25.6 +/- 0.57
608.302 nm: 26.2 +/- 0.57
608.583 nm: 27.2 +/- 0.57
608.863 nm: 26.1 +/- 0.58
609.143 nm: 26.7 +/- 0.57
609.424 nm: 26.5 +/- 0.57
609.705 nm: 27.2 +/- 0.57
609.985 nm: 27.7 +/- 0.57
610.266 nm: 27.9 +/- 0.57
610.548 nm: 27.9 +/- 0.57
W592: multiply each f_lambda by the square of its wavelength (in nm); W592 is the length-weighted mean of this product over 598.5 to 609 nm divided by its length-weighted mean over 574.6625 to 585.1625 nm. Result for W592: 1.14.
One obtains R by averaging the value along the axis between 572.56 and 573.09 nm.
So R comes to 25.6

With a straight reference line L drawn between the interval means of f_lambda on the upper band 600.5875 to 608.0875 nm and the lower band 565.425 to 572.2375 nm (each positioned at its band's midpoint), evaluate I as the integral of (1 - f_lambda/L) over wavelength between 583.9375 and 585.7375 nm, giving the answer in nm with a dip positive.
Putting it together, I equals 0.36 nm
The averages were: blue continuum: 35.3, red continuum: 26.9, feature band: 25.2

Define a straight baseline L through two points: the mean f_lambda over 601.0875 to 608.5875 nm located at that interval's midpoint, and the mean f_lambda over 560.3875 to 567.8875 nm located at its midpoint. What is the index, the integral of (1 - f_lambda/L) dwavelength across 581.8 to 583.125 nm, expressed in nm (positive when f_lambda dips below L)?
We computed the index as 0.103 nm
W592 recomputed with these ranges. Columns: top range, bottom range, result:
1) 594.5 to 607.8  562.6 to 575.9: 0.92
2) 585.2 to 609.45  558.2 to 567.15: 1.05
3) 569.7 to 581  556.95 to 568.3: 1.12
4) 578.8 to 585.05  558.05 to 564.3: 1.01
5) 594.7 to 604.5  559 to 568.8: 1.07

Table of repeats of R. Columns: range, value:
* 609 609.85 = 26.8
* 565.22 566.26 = 25.7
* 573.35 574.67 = 24.8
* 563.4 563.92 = 28.3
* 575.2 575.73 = 25.9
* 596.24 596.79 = 25.7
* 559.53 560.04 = 26.5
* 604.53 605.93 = 27.6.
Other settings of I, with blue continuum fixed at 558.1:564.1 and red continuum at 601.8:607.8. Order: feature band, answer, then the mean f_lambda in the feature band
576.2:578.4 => 0.134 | 25.1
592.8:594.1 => 0.098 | 24.9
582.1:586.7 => 0.262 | 25.3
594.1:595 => 0.033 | 26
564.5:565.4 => -0.325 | 36.2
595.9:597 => 0.043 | 25.9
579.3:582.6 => 0.139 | 25.7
